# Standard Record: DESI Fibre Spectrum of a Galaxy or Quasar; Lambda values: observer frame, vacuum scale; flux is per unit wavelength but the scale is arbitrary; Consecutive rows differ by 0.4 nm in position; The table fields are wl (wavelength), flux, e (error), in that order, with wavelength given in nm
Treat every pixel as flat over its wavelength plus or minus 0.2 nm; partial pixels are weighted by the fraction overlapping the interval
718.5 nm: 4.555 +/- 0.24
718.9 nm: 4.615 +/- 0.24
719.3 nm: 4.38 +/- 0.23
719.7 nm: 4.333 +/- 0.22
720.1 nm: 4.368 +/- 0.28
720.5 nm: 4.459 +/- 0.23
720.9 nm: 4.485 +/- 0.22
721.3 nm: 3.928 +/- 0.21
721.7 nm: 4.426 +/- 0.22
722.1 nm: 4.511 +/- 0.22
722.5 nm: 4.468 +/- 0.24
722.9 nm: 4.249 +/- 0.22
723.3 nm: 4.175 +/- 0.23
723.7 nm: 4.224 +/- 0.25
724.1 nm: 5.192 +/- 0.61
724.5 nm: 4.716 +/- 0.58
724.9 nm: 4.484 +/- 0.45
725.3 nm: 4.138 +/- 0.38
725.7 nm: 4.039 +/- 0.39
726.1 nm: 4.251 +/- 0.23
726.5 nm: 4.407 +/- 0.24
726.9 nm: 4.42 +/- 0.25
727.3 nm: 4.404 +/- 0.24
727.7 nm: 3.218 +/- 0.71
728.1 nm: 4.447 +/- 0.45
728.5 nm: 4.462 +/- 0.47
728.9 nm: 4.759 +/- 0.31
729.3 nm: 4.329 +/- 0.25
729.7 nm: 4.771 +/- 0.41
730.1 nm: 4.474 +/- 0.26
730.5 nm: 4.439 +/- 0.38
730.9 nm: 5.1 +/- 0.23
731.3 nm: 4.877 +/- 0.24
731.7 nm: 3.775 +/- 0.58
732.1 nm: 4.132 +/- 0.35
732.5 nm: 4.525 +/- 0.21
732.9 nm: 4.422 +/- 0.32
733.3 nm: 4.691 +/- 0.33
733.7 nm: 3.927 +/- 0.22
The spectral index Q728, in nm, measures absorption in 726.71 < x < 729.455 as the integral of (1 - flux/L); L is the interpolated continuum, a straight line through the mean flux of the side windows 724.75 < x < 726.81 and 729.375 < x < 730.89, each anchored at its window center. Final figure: 0.10 nm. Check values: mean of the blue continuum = 4.27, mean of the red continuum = 4.61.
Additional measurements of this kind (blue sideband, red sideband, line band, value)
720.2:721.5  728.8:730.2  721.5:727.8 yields 0.10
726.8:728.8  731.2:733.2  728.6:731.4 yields -0.26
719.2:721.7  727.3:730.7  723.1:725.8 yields -0.06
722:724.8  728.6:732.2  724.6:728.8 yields 0.24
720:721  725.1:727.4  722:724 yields 0.00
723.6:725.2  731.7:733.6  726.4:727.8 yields 0.12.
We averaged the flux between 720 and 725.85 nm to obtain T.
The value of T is 4.39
